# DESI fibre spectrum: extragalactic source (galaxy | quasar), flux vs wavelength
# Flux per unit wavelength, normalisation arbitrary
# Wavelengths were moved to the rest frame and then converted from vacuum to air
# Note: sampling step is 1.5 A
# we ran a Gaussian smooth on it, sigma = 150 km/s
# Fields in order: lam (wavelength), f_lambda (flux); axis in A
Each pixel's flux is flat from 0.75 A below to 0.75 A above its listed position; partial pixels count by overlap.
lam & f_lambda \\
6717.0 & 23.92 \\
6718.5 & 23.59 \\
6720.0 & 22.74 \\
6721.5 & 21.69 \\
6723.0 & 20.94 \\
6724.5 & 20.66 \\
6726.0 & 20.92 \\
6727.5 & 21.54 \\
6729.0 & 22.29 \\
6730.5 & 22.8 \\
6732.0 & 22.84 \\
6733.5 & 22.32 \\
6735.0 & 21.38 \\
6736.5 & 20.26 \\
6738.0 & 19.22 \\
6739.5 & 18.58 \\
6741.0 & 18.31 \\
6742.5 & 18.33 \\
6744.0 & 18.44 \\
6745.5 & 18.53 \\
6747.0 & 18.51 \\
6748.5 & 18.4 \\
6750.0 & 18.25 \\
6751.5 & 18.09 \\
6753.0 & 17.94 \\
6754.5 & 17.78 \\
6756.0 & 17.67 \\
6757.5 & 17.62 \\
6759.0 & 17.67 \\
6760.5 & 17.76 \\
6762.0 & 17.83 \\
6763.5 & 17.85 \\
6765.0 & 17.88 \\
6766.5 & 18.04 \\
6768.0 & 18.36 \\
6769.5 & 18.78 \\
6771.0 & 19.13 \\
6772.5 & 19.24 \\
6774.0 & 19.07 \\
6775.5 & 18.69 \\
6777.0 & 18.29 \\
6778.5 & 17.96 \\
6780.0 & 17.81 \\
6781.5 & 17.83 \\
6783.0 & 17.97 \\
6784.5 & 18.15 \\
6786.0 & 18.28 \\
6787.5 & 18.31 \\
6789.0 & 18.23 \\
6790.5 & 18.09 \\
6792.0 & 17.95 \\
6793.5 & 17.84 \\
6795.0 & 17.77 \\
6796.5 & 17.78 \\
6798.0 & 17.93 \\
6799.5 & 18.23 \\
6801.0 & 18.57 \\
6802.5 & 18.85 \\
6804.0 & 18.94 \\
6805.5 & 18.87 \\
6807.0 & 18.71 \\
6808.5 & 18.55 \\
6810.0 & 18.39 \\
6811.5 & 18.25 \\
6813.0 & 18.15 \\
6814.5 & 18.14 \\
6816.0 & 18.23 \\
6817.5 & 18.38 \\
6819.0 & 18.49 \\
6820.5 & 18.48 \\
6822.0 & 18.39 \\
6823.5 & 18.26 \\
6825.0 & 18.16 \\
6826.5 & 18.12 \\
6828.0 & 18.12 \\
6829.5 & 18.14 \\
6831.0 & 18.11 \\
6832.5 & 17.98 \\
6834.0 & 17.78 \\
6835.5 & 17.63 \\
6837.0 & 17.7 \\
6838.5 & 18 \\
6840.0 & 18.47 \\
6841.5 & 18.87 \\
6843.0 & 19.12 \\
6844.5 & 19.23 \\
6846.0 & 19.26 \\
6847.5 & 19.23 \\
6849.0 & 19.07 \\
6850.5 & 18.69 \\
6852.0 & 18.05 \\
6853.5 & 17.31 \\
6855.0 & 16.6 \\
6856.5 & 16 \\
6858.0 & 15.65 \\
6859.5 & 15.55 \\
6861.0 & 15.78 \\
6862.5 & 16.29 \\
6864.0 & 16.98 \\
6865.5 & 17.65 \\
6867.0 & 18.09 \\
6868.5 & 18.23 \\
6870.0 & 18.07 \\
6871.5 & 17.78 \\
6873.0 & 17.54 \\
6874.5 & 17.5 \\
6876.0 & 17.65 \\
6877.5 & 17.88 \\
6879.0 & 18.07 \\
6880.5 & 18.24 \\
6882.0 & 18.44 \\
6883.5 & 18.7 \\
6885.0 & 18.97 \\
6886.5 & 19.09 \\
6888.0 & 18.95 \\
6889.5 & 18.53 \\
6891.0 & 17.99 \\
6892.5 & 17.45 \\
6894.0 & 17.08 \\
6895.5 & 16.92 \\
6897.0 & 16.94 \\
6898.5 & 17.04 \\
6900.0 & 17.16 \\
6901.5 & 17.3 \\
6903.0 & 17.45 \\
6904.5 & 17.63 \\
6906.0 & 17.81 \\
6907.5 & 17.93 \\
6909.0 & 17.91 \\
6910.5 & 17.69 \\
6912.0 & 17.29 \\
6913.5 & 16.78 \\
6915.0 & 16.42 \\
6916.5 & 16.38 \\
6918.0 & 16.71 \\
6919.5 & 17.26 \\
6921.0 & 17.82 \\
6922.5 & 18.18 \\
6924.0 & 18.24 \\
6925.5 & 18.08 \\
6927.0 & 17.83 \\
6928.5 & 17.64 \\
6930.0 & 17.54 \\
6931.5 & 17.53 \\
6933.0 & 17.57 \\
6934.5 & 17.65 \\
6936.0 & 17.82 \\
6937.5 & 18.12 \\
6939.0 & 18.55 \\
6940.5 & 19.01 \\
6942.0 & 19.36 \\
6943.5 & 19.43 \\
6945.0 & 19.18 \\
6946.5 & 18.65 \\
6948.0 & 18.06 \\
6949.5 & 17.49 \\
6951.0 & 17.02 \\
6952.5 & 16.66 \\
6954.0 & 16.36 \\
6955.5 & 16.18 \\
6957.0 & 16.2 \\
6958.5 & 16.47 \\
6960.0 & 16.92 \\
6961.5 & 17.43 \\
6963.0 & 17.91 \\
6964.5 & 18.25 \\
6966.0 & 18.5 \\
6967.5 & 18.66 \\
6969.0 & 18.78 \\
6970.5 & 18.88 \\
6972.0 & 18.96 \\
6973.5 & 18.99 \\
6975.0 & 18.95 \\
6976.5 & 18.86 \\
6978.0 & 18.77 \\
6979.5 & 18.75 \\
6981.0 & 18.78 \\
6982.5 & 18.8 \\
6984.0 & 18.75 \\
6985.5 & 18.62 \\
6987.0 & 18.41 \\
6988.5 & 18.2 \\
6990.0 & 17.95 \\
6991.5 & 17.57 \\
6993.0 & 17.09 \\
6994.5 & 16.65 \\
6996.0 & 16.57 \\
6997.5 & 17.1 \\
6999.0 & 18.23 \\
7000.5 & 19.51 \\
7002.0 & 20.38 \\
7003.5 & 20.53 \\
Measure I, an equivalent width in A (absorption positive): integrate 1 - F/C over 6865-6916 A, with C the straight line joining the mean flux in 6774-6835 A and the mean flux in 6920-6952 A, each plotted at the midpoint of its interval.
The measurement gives 1.1 A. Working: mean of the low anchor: 18.2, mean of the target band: 17.8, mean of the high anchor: 18.1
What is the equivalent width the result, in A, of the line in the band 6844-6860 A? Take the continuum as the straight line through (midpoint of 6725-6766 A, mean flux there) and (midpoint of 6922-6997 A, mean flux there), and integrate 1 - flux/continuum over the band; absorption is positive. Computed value 0.8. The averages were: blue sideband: 19.2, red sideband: 18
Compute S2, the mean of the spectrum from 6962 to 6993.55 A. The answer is 18.5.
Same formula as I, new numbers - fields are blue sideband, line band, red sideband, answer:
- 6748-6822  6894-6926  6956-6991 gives 1.6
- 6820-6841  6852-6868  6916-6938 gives 1.1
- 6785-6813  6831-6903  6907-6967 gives 0.7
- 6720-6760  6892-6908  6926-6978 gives 0.9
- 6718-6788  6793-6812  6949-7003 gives 0.6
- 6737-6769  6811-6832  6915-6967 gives -0.3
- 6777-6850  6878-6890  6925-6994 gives -0.3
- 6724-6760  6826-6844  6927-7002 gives 0.7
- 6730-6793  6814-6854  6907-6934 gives -0.5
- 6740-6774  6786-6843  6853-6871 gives -2.5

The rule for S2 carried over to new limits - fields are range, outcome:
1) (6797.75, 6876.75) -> 18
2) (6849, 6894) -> 17.7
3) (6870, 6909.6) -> 17.8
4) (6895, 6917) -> 17.3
